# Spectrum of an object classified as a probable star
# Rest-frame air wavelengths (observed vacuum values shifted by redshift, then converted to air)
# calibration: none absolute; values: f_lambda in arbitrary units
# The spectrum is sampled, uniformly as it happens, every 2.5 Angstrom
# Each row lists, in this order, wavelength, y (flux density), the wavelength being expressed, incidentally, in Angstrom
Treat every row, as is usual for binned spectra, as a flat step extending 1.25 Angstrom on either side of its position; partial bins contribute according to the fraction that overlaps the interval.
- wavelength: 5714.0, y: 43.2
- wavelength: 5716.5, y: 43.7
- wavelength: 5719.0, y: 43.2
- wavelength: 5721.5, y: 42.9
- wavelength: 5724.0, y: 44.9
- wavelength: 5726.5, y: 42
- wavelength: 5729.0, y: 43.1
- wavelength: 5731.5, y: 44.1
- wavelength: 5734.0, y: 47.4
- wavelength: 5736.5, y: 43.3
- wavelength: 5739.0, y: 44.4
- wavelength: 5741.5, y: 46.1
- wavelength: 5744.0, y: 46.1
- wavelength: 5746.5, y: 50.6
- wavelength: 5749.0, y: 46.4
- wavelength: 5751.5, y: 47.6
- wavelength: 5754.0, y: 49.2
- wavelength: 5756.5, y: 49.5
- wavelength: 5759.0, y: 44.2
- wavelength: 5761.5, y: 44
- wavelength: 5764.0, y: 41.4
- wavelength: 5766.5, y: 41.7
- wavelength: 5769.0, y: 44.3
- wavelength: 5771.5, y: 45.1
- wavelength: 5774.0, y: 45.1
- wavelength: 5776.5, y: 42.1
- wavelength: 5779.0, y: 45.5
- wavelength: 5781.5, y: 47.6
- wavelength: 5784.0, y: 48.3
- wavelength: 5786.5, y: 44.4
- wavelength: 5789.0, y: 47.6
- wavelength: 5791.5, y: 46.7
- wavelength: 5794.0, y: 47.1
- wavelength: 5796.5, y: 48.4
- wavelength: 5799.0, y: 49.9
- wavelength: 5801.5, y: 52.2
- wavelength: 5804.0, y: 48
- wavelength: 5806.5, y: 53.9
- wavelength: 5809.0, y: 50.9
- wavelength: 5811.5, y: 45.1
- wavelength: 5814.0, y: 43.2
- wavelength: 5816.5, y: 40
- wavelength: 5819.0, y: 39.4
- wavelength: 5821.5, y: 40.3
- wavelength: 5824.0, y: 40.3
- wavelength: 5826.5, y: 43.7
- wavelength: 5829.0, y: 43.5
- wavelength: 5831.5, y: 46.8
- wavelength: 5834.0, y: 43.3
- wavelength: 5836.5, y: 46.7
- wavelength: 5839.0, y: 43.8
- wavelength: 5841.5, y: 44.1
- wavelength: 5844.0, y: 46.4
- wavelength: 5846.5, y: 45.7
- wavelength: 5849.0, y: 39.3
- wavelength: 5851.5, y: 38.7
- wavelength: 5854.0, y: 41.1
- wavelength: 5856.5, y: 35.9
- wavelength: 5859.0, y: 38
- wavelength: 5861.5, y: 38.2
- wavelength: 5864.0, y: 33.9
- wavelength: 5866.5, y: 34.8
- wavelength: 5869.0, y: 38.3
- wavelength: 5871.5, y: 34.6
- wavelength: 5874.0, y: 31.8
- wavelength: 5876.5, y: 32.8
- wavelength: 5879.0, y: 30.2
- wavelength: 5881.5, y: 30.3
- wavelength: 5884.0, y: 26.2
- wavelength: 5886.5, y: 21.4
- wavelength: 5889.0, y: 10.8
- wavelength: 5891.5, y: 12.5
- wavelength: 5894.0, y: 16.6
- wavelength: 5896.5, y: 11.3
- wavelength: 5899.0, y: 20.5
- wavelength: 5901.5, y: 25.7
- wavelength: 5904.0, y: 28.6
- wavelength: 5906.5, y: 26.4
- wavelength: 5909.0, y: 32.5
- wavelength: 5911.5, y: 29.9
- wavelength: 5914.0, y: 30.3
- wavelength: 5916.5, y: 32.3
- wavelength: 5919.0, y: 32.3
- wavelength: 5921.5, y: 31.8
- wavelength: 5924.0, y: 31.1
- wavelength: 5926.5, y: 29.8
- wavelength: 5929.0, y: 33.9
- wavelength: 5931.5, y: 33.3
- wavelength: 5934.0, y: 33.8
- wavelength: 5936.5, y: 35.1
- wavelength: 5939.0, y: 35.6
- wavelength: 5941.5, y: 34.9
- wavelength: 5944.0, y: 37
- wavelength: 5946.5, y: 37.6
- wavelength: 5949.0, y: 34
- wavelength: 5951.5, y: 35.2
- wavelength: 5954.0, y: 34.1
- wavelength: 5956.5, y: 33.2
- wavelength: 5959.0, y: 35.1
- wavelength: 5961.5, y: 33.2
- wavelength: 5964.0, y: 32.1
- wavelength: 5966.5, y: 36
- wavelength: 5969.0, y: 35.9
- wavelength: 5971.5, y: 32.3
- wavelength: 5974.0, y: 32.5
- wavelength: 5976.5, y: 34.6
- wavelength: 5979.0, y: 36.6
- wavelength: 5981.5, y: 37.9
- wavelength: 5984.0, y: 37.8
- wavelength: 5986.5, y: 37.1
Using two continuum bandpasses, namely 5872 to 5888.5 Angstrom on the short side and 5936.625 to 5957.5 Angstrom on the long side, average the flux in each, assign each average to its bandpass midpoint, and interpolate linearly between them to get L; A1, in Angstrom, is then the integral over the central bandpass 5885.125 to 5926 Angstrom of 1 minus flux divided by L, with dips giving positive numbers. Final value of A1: 8.4 Angstrom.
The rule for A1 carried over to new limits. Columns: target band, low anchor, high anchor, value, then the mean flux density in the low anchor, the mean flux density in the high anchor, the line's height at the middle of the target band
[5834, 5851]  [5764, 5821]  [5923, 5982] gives -0.7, 46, 34.3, 42.4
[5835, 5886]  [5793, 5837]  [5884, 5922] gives -3.9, 45.7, 24.1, 34.5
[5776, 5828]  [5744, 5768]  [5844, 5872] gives -4.0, 46.1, 38.5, 42.6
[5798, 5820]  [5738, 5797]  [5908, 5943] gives -2.3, 46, 32.6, 42.5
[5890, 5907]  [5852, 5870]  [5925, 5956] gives 7.6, 37.2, 34.5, 35.9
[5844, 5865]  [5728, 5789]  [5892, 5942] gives -2.3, 45.5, 28.9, 35.5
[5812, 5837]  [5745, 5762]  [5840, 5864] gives -0.1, 47.5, 40.5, 42.4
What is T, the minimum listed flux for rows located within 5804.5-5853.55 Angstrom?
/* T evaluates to 38.7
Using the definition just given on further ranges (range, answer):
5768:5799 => 42.1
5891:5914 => 11.3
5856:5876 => 31.8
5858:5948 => 10.8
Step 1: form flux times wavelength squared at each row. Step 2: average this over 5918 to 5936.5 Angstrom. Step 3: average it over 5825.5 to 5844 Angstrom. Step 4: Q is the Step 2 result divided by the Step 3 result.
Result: 0.7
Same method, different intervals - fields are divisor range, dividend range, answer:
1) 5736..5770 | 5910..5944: 0.76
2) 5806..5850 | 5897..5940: 0.71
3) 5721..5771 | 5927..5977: 0.82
